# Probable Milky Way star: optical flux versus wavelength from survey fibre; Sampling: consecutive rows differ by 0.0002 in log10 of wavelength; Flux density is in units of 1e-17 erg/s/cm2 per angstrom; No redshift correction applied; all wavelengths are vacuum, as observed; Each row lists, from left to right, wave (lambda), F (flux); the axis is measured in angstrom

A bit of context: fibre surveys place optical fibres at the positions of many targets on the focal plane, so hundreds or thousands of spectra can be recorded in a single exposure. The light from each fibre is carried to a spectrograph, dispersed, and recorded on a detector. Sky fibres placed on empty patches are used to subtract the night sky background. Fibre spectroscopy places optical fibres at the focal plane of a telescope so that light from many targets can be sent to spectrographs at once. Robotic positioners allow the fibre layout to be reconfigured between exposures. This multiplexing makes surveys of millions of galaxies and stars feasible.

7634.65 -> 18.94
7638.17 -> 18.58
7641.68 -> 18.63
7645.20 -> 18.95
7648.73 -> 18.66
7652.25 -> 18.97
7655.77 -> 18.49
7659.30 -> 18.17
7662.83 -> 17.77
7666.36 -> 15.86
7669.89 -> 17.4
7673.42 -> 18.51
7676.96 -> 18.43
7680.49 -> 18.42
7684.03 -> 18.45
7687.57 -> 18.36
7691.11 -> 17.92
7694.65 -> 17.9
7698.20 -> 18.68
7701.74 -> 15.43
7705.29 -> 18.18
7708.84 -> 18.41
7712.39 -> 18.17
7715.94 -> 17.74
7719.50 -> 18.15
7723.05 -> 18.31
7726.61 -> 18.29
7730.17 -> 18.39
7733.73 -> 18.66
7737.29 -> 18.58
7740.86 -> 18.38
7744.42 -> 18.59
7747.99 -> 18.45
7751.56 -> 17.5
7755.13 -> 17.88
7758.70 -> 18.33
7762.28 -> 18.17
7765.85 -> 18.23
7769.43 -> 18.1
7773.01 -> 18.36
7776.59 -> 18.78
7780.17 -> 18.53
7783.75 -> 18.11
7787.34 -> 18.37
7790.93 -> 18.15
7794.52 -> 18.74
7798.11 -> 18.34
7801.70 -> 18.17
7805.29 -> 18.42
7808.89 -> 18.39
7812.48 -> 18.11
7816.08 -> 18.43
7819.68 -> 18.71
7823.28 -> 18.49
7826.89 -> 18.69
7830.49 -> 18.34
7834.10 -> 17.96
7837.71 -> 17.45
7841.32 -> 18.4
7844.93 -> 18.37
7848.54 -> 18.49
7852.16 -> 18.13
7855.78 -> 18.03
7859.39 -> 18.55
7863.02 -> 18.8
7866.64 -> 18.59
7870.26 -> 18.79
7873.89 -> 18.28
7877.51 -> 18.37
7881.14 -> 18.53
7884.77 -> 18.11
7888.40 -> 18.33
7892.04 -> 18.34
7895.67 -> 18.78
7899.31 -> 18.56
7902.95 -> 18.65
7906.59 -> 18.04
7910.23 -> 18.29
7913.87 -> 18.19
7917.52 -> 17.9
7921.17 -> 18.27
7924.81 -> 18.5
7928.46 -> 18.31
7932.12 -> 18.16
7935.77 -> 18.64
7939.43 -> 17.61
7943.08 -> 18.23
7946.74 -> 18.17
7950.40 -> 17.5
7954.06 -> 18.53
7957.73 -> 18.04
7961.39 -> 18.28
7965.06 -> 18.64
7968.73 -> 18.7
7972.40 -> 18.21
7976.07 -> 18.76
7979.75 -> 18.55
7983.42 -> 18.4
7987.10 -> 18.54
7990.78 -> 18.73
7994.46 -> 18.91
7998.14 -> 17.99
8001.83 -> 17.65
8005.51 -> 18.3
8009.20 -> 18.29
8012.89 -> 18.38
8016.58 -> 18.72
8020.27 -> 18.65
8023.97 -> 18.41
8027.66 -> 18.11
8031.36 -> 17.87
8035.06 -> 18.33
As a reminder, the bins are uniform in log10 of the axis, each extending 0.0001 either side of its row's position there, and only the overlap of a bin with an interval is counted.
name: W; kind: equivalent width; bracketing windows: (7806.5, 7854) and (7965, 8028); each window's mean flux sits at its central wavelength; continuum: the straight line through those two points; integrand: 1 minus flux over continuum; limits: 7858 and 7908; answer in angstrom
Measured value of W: -0.4 angstrom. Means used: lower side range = 18.3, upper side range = 18.4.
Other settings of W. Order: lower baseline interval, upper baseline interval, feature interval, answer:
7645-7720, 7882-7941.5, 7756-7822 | -0.7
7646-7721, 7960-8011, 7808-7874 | -0.5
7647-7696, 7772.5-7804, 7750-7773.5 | 0.3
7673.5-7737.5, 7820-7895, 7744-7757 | 0.1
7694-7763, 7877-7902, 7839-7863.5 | 0.0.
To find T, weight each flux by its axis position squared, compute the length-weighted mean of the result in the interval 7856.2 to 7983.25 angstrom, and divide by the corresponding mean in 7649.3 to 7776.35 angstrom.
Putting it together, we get 1.07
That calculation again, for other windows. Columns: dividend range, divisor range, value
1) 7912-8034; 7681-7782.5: 1.07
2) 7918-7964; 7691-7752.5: 1.06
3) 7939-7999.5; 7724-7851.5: 1.05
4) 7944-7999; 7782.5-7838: 1.05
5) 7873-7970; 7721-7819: 1.04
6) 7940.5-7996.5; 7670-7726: 1.09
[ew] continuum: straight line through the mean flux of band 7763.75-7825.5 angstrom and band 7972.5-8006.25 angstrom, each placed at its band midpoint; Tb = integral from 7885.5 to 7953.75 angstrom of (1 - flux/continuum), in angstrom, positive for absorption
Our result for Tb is 0.6 angstrom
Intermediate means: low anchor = 18.4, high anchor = 18.4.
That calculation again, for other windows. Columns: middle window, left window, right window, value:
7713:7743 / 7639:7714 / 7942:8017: -0.29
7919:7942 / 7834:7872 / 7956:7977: 0.20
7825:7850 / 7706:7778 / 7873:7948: 0.06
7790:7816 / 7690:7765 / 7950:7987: -0.21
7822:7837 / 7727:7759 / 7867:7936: 0.03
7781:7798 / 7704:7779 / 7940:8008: -0.06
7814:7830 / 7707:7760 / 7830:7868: -0.25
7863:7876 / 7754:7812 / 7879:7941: -0.19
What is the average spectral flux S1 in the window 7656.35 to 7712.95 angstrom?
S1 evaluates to 17.9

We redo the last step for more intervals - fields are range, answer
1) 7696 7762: 18.1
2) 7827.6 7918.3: 18.3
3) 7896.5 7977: 18.3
